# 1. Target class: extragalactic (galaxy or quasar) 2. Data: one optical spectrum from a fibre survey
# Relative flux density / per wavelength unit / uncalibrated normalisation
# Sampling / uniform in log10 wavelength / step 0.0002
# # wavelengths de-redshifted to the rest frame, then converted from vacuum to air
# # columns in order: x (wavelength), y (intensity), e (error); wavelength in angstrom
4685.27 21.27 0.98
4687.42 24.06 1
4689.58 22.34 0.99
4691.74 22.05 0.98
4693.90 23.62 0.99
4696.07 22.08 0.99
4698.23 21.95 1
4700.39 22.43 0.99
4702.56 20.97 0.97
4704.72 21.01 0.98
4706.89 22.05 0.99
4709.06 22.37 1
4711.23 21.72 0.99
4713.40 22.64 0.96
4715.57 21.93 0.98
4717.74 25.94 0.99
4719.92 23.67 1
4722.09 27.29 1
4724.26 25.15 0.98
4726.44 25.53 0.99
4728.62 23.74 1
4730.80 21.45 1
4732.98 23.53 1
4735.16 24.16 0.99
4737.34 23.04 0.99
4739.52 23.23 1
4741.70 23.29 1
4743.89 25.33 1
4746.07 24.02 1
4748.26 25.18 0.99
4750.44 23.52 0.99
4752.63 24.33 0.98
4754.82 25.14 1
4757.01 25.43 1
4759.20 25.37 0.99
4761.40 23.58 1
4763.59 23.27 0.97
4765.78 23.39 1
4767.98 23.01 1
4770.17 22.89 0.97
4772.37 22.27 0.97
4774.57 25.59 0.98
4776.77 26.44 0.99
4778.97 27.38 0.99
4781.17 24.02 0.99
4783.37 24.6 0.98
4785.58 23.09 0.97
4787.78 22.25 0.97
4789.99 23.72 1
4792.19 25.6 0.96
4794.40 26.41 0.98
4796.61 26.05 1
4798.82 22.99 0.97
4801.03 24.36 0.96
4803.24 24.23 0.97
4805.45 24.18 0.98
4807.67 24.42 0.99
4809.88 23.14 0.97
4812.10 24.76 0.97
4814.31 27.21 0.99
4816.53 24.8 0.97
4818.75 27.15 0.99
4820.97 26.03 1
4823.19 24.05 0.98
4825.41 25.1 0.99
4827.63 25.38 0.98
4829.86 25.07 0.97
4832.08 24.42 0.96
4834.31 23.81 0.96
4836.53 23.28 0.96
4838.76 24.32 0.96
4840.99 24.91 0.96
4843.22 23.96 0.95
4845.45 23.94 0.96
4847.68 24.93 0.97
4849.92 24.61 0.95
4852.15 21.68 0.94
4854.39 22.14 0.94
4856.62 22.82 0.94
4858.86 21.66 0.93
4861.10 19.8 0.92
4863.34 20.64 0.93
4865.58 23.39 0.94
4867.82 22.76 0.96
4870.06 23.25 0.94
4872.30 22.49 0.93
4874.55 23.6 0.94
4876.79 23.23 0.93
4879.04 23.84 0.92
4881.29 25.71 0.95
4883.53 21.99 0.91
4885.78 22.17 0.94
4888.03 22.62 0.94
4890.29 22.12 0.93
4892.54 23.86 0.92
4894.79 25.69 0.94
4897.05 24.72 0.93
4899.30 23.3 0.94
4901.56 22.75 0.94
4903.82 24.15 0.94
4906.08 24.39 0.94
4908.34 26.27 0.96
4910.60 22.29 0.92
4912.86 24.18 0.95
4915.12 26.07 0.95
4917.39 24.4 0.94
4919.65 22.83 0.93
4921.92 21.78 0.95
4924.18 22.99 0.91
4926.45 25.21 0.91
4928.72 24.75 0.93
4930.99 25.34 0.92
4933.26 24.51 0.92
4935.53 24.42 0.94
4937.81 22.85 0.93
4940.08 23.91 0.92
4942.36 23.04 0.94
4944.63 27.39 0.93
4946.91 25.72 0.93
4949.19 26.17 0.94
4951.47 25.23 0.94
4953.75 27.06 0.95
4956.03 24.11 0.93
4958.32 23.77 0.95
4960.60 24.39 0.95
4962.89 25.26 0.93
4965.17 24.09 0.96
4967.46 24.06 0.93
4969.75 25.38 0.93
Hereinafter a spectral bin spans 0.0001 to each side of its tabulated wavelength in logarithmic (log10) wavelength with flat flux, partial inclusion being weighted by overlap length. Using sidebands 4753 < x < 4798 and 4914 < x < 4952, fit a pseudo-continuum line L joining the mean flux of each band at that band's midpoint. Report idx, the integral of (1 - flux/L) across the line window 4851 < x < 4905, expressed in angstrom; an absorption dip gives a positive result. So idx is 3.4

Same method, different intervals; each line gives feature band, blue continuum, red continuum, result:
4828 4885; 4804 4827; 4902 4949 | 3.4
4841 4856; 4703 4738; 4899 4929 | 0.1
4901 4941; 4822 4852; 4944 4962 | 1.7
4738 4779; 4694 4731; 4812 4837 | -0.5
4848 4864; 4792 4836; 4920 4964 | 1.8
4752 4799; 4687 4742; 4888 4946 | -2.0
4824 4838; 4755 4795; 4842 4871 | -0.8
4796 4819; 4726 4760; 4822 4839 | -0.4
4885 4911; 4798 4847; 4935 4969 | 1.0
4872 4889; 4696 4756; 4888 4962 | 0.6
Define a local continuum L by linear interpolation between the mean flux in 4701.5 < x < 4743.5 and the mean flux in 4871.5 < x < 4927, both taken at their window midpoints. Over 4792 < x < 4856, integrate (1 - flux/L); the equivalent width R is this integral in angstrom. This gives -2.7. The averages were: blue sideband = 23.3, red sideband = 23.7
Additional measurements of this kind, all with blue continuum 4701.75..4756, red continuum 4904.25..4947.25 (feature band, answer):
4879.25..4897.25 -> 0.5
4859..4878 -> 1.4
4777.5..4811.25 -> -0.8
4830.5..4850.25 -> -0.2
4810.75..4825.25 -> -1.0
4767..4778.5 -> -0.2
